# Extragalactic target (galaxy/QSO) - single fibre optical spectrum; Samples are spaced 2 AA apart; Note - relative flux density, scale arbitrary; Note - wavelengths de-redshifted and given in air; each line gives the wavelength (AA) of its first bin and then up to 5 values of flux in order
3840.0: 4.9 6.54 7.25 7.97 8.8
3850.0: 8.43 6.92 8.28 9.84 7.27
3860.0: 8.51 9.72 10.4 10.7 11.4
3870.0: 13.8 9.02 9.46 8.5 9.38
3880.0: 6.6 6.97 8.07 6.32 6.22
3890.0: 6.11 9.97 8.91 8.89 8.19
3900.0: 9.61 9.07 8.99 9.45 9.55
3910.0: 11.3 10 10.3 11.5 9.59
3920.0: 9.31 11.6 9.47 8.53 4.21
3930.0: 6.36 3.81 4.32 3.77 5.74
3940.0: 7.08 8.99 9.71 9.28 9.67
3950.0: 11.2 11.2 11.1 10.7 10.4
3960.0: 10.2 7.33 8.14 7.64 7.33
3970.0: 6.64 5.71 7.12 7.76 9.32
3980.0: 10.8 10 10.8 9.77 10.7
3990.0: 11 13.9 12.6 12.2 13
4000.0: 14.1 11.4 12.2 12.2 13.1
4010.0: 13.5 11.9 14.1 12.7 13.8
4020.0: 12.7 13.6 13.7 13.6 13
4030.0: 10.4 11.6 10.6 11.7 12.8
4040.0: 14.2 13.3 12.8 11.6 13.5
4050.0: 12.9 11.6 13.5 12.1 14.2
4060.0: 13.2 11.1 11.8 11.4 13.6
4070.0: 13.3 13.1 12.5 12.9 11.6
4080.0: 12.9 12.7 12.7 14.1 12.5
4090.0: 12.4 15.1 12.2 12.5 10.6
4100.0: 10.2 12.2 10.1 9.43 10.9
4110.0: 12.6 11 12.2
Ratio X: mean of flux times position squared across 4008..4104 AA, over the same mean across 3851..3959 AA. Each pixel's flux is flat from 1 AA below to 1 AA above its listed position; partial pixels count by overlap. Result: 1.55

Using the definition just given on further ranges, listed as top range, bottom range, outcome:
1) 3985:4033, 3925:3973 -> 1.64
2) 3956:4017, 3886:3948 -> 1.32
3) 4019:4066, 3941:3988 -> 1.42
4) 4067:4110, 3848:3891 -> 1.58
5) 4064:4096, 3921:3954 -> 1.74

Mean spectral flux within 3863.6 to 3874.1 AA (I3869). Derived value 10.9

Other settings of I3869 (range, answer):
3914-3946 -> 7.74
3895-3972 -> 8.65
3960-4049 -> 11.3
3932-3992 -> 8.74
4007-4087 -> 12.7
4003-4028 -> 13.1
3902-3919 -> 10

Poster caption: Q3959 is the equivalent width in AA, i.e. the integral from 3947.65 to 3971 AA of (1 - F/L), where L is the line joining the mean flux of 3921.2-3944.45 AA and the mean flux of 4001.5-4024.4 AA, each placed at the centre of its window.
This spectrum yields -1.4 AA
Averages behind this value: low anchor 6.86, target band 9.29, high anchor 12.9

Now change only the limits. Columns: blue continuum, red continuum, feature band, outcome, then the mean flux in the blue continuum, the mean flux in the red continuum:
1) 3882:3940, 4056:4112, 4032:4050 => -2.1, 8.14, 12.3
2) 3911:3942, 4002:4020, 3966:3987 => 4.5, 7.75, 12.8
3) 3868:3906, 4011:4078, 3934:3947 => 3.7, 8.66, 12.7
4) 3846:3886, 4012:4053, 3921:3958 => 8.4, 8.96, 12.7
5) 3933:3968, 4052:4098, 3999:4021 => -4.8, 8.58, 12.7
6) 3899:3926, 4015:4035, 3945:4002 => 6.9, 9.93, 12.6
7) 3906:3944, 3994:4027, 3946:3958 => -1.2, 8.16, 13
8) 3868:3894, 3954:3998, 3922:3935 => 3.6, 8.51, 9.64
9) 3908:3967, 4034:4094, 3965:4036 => -3.2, 8.72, 12.8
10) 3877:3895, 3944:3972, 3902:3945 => 0.5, 7.62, 9.18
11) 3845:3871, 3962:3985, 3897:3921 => -2.3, 9.39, 8.25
